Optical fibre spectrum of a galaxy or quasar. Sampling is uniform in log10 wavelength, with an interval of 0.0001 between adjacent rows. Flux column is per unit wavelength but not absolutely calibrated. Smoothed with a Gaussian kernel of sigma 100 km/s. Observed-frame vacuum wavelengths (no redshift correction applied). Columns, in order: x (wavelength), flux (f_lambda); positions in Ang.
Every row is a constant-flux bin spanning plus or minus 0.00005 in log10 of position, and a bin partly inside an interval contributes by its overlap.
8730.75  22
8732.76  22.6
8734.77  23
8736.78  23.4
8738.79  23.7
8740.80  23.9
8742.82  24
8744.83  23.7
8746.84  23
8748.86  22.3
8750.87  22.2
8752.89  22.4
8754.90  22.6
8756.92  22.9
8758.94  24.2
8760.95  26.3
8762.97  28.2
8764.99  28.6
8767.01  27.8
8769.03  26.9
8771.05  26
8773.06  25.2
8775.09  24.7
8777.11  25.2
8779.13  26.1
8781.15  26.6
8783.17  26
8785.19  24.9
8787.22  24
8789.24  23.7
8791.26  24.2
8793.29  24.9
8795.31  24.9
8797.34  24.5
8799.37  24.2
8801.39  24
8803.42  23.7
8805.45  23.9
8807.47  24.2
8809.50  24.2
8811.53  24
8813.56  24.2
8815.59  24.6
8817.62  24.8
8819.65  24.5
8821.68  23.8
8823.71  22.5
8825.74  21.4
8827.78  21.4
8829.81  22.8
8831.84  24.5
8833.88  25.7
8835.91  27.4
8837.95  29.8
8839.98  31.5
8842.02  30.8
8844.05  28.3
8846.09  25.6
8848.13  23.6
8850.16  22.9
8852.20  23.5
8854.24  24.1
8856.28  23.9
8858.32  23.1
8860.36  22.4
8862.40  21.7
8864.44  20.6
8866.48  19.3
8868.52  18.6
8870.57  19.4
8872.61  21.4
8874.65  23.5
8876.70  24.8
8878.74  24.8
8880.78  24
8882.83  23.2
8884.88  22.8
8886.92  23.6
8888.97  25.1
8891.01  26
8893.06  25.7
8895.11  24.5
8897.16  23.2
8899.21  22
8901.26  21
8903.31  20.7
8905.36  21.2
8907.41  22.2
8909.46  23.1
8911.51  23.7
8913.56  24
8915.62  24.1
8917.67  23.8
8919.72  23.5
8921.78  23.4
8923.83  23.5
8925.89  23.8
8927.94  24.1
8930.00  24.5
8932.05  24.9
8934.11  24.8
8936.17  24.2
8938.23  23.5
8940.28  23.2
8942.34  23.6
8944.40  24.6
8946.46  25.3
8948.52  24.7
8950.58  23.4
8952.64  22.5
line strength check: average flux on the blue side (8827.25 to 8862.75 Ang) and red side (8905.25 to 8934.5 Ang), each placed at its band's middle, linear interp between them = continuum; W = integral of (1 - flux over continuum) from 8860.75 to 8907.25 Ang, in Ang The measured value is 3.5 Ang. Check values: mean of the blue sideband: 25.3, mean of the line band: 22.6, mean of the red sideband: 23.7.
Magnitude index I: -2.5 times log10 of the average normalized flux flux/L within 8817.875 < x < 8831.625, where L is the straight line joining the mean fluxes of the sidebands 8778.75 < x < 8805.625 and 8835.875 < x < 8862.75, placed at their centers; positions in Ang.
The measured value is 0.10 mag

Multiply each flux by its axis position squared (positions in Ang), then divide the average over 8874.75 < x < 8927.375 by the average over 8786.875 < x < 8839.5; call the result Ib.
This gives 0.98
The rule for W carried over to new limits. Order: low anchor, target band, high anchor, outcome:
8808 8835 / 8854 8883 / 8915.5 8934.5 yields 2.0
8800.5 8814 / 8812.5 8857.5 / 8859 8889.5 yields -3.4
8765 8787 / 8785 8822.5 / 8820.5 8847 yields 2.4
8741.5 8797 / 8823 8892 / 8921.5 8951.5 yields 1.5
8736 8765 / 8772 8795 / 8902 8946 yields -1.1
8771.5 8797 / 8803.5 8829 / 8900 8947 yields 1.1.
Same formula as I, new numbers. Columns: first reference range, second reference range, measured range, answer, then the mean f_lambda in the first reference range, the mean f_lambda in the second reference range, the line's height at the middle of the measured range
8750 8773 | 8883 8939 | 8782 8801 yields 0.02 mag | 25.3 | 23.6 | 25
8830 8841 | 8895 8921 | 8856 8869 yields 0.20 mag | 27.4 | 22.8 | 25.7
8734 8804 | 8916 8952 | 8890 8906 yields 0.05 mag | 24.6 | 24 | 24.2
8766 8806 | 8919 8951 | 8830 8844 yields -0.13 mag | 25.1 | 24.1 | 24.7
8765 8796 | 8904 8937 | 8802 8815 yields 0.05 mag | 25.5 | 23.6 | 25.1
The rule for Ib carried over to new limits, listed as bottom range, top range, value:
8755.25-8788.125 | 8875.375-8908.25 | 0.93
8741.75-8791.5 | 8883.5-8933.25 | 0.98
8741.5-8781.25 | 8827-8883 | 0.99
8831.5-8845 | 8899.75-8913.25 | 0.79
